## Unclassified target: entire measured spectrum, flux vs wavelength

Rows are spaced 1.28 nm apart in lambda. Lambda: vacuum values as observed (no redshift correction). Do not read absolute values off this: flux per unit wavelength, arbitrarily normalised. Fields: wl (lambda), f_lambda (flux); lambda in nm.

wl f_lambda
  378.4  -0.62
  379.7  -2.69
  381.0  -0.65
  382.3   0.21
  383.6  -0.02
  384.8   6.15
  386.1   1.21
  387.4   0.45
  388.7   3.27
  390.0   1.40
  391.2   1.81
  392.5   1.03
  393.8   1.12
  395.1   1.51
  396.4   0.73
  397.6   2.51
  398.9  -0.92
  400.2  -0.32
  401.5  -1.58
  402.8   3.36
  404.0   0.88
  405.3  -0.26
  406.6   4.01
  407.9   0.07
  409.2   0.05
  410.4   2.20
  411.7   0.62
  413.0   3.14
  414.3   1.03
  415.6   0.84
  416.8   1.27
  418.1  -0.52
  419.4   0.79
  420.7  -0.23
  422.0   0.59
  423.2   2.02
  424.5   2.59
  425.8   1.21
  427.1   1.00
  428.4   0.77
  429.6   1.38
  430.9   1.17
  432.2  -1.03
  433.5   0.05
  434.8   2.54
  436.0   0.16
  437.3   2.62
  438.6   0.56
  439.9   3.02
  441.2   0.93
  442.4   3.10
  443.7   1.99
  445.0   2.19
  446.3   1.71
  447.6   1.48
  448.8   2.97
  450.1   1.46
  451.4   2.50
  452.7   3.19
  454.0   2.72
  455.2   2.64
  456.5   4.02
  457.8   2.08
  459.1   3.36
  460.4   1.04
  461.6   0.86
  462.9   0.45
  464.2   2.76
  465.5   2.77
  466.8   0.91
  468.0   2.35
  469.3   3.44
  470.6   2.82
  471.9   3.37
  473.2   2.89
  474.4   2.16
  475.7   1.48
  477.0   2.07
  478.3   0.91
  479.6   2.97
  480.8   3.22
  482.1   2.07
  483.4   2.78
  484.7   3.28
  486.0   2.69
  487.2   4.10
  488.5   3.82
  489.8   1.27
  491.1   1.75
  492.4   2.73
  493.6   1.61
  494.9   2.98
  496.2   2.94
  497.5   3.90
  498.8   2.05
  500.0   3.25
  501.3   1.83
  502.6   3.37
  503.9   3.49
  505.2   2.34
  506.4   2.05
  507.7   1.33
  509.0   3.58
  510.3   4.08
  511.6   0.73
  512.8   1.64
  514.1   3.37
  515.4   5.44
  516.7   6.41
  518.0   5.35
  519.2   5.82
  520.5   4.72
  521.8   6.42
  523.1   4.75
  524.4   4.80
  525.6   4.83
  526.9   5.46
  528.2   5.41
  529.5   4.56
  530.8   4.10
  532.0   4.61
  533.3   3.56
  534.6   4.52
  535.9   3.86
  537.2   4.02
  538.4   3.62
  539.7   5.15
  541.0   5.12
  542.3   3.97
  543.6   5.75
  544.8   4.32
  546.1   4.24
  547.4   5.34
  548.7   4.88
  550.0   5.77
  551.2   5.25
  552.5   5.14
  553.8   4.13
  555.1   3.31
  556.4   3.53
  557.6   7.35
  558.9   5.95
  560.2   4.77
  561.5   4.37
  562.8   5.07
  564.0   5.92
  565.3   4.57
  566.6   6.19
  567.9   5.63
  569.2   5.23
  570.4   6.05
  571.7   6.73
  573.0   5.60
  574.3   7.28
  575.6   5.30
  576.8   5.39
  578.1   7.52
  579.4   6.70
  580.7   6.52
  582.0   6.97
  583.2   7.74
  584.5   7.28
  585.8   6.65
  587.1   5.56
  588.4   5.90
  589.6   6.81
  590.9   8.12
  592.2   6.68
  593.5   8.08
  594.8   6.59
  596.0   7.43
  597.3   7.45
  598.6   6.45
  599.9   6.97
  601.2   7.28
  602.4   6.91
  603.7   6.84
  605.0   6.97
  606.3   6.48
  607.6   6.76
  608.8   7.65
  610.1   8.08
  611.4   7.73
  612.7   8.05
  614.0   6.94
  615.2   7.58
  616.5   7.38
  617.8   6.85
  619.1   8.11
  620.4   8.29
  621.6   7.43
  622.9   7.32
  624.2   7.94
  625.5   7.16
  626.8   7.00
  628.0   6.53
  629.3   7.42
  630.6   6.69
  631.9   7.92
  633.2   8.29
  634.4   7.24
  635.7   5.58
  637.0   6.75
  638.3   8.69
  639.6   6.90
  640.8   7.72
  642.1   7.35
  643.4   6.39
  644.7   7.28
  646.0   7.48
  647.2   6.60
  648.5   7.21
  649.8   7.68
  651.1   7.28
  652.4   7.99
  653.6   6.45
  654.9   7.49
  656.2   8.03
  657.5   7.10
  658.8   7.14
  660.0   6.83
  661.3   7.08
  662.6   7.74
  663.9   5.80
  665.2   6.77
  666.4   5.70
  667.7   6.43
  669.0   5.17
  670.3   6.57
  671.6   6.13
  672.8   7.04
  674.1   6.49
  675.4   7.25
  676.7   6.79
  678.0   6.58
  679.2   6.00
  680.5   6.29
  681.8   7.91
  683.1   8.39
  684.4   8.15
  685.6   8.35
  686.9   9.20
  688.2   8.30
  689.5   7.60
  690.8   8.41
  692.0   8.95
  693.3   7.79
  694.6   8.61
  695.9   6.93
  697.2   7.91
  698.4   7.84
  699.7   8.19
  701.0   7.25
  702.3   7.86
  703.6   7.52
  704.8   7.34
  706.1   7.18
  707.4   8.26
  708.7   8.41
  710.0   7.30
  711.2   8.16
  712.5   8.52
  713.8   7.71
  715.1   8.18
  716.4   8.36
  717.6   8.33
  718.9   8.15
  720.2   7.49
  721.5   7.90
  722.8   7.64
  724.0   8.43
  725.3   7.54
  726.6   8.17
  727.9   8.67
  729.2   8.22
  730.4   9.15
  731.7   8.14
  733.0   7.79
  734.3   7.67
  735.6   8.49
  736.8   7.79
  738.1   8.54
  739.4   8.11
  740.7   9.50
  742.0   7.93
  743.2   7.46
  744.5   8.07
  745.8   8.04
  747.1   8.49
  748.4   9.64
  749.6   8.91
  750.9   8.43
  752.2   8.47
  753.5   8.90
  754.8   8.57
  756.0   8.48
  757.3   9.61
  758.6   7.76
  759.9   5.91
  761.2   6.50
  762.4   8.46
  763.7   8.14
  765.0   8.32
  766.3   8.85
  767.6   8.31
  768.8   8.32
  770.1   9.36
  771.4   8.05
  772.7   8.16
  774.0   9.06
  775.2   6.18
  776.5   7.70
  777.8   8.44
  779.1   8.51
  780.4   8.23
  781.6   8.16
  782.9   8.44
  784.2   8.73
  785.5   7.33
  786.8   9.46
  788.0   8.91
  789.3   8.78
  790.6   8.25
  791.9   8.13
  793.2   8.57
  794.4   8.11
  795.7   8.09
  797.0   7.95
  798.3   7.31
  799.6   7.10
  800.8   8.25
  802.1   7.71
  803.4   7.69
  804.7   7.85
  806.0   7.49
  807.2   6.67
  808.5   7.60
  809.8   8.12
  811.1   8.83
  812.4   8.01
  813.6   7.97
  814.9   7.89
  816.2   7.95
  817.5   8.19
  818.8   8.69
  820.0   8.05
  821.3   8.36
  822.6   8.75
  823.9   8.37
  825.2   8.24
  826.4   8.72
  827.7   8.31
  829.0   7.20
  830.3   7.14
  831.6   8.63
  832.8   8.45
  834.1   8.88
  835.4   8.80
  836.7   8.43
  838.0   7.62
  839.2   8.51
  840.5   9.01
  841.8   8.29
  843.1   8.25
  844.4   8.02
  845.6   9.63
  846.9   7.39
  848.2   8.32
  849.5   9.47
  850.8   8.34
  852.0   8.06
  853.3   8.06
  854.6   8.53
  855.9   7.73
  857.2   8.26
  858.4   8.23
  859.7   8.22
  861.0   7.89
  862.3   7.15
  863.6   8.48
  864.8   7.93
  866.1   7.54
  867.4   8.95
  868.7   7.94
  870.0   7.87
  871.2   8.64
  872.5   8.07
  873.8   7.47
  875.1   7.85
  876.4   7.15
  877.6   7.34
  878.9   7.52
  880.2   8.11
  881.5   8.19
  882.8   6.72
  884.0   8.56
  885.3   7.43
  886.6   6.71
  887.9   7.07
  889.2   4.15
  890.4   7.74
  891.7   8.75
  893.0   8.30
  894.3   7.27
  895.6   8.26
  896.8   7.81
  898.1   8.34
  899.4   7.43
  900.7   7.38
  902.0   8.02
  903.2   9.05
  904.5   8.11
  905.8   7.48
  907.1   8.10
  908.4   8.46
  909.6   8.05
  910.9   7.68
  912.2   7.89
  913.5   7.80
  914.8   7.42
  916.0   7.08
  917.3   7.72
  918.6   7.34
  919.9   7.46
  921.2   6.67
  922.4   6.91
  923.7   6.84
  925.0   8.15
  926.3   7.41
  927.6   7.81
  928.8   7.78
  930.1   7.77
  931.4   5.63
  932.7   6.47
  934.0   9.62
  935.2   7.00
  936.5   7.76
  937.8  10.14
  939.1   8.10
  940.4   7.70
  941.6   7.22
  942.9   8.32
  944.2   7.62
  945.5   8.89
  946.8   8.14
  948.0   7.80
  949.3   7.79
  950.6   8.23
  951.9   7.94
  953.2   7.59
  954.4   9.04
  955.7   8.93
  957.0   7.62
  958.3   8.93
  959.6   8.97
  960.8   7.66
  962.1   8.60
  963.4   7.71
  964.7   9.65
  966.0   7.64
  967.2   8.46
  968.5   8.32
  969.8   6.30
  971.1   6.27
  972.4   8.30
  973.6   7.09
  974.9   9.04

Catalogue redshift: 0.29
